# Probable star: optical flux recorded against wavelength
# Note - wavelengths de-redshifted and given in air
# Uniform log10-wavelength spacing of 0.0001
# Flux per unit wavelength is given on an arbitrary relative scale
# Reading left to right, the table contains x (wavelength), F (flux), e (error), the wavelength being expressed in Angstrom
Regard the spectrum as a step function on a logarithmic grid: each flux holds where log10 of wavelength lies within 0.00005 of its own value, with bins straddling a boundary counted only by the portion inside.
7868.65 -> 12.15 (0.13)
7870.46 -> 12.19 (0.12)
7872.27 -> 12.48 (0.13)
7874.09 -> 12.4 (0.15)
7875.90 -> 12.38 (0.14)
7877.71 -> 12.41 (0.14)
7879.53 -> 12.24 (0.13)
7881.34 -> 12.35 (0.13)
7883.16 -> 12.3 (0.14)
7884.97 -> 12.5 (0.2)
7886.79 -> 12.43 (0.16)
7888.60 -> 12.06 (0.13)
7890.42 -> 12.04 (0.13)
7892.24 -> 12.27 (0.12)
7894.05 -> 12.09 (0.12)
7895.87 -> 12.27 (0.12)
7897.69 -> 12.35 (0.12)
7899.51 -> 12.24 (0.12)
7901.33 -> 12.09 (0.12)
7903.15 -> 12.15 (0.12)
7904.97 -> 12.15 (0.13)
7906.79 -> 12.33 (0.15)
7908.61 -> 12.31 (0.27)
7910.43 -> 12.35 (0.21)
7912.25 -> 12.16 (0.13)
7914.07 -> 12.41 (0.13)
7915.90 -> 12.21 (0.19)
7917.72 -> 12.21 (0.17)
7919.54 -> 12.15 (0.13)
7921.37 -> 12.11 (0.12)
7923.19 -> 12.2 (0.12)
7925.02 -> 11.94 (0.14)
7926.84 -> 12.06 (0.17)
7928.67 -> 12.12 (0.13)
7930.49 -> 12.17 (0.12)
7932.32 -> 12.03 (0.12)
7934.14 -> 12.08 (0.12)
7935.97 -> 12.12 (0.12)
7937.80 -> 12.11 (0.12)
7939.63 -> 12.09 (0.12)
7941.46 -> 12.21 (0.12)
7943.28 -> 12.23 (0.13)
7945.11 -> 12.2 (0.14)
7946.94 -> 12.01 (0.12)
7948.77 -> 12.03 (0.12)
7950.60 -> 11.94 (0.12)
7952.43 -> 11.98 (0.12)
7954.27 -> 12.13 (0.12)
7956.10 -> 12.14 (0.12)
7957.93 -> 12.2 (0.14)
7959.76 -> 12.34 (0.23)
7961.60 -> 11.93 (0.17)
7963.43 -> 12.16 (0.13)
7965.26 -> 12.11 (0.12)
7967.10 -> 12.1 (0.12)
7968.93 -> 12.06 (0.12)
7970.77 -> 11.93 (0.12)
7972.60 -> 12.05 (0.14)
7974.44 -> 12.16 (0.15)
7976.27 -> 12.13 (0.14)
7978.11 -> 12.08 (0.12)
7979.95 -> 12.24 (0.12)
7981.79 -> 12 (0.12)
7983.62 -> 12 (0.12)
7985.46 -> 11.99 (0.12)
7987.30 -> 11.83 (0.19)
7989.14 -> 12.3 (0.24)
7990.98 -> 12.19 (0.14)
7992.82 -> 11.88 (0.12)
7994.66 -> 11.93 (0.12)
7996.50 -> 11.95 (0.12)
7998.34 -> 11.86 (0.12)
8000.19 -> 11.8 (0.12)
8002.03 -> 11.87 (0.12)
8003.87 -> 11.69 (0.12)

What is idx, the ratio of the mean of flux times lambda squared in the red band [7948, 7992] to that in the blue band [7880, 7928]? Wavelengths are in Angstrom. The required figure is 1.01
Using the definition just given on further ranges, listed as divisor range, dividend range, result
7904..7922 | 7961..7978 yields 1.00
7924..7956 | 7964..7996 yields 1.01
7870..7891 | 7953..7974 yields 1.00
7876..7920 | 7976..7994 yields 1.01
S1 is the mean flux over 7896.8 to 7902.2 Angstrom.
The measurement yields 12.2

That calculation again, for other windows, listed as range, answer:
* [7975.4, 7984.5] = 12.1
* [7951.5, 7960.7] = 12.1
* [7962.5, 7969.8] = 12.1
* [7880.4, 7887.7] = 12.4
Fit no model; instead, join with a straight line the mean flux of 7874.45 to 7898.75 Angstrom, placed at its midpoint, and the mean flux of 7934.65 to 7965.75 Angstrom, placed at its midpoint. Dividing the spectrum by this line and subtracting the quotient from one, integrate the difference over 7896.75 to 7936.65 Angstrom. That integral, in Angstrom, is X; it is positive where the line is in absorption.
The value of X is 0.08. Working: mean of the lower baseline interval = 12.3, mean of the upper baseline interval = 12.1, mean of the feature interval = 12.2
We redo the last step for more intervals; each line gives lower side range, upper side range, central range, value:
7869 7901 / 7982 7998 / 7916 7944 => 0.10 Angstrom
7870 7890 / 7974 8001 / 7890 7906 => 0.12 Angstrom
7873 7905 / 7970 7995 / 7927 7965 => 0.09 Angstrom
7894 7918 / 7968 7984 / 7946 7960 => 0.06 Angstrom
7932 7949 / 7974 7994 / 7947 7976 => 0.03 Angstrom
